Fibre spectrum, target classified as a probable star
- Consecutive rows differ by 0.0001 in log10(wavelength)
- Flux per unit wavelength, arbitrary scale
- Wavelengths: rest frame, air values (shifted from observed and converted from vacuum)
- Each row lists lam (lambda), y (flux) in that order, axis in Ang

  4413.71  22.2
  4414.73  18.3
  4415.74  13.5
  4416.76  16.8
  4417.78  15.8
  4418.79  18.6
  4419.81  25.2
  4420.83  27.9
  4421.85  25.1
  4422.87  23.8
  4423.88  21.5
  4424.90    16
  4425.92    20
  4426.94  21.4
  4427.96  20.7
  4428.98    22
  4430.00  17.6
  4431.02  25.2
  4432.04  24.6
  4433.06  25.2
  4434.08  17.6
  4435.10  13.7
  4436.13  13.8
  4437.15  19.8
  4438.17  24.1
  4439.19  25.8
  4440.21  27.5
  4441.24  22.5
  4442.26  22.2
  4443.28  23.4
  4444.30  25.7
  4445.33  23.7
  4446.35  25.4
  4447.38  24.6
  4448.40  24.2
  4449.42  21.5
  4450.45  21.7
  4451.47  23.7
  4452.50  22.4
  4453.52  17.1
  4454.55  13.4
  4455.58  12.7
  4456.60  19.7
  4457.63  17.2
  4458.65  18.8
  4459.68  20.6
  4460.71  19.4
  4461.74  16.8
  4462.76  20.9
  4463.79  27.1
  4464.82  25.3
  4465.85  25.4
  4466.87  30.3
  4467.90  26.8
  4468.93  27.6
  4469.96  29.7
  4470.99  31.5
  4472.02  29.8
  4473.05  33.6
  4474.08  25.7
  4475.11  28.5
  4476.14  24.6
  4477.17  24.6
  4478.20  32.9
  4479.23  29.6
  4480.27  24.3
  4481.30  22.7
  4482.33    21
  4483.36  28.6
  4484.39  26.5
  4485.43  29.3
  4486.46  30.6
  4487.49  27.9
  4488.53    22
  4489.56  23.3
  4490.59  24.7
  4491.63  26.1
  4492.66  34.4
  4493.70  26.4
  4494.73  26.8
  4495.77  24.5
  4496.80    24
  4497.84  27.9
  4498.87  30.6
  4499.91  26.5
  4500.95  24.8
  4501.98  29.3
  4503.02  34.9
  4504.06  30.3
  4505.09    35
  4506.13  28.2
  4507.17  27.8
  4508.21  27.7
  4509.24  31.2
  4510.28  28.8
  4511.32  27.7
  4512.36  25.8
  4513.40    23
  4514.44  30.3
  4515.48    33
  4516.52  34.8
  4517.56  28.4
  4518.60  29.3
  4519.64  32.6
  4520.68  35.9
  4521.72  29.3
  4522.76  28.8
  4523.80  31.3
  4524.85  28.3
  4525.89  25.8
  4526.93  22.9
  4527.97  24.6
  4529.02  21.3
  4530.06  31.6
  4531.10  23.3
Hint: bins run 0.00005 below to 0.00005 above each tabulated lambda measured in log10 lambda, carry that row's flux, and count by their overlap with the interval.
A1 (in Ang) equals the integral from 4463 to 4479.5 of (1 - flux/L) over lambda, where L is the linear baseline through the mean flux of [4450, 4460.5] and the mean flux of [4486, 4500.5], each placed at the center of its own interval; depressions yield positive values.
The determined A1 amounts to -4.52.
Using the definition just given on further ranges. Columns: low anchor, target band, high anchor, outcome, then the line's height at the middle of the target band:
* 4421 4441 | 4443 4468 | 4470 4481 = 3.4 Ang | 25.3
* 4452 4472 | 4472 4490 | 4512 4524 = -1.3 Ang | 25.1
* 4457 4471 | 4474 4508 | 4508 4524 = -0.6 Ang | 27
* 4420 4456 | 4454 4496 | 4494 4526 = 0.7 Ang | 25.5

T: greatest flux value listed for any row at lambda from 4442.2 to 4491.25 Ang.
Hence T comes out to 33.6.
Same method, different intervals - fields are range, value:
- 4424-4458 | 27.5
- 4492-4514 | 35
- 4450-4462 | 23.7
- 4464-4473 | 31.5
